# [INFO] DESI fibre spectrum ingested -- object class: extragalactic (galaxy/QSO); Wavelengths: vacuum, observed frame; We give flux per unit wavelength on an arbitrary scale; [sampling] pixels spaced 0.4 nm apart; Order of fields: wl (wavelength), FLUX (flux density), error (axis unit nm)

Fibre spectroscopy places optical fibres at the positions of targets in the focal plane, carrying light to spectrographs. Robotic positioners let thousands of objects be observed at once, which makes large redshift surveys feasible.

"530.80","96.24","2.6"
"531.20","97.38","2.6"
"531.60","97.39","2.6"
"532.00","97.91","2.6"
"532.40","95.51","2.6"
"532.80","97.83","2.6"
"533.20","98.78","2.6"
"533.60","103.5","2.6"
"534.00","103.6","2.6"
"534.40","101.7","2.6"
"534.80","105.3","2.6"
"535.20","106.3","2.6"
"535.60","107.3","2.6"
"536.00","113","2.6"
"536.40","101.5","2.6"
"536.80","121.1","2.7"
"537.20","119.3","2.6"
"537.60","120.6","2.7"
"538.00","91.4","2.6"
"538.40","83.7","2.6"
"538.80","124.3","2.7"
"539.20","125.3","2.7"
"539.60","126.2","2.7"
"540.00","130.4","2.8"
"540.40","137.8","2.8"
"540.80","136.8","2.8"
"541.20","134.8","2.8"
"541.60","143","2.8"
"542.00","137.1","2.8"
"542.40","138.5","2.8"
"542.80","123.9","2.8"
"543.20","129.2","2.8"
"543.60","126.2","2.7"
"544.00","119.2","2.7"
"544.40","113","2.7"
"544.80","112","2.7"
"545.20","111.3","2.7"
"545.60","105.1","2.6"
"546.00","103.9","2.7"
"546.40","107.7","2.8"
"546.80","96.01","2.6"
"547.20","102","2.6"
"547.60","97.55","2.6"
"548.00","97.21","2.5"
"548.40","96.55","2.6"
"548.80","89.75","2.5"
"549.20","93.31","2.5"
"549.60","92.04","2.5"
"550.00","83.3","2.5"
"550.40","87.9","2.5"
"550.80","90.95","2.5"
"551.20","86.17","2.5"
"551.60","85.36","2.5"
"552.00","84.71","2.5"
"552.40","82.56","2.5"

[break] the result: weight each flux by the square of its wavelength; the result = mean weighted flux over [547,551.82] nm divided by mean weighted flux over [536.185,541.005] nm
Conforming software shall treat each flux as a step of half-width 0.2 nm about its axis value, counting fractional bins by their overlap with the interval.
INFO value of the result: 0.81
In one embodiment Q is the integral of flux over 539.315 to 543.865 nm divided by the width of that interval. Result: 133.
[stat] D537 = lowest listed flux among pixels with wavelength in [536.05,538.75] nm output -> 83.7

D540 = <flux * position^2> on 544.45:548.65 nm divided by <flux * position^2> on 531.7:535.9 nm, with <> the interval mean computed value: 1.1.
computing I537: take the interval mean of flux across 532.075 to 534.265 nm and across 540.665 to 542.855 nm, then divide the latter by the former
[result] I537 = 1.37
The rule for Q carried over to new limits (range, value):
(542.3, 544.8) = 123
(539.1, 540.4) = 129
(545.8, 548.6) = 100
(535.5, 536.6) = 107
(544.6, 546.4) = 108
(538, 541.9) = 125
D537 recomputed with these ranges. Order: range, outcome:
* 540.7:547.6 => 96.01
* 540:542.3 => 130.4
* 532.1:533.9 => 95.51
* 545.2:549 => 89.75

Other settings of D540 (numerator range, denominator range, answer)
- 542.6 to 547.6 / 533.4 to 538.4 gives 1.08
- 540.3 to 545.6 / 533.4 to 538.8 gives 1.22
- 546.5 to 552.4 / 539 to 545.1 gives 0.73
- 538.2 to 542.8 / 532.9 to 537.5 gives 1.22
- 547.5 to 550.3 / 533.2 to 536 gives 0.93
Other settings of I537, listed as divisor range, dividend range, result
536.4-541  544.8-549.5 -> 0.84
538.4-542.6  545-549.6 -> 0.76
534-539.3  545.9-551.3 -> 0.87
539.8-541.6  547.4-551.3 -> 0.67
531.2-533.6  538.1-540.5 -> 1.22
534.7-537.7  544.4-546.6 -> 0.97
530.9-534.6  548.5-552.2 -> 0.89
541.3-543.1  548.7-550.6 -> 0.66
